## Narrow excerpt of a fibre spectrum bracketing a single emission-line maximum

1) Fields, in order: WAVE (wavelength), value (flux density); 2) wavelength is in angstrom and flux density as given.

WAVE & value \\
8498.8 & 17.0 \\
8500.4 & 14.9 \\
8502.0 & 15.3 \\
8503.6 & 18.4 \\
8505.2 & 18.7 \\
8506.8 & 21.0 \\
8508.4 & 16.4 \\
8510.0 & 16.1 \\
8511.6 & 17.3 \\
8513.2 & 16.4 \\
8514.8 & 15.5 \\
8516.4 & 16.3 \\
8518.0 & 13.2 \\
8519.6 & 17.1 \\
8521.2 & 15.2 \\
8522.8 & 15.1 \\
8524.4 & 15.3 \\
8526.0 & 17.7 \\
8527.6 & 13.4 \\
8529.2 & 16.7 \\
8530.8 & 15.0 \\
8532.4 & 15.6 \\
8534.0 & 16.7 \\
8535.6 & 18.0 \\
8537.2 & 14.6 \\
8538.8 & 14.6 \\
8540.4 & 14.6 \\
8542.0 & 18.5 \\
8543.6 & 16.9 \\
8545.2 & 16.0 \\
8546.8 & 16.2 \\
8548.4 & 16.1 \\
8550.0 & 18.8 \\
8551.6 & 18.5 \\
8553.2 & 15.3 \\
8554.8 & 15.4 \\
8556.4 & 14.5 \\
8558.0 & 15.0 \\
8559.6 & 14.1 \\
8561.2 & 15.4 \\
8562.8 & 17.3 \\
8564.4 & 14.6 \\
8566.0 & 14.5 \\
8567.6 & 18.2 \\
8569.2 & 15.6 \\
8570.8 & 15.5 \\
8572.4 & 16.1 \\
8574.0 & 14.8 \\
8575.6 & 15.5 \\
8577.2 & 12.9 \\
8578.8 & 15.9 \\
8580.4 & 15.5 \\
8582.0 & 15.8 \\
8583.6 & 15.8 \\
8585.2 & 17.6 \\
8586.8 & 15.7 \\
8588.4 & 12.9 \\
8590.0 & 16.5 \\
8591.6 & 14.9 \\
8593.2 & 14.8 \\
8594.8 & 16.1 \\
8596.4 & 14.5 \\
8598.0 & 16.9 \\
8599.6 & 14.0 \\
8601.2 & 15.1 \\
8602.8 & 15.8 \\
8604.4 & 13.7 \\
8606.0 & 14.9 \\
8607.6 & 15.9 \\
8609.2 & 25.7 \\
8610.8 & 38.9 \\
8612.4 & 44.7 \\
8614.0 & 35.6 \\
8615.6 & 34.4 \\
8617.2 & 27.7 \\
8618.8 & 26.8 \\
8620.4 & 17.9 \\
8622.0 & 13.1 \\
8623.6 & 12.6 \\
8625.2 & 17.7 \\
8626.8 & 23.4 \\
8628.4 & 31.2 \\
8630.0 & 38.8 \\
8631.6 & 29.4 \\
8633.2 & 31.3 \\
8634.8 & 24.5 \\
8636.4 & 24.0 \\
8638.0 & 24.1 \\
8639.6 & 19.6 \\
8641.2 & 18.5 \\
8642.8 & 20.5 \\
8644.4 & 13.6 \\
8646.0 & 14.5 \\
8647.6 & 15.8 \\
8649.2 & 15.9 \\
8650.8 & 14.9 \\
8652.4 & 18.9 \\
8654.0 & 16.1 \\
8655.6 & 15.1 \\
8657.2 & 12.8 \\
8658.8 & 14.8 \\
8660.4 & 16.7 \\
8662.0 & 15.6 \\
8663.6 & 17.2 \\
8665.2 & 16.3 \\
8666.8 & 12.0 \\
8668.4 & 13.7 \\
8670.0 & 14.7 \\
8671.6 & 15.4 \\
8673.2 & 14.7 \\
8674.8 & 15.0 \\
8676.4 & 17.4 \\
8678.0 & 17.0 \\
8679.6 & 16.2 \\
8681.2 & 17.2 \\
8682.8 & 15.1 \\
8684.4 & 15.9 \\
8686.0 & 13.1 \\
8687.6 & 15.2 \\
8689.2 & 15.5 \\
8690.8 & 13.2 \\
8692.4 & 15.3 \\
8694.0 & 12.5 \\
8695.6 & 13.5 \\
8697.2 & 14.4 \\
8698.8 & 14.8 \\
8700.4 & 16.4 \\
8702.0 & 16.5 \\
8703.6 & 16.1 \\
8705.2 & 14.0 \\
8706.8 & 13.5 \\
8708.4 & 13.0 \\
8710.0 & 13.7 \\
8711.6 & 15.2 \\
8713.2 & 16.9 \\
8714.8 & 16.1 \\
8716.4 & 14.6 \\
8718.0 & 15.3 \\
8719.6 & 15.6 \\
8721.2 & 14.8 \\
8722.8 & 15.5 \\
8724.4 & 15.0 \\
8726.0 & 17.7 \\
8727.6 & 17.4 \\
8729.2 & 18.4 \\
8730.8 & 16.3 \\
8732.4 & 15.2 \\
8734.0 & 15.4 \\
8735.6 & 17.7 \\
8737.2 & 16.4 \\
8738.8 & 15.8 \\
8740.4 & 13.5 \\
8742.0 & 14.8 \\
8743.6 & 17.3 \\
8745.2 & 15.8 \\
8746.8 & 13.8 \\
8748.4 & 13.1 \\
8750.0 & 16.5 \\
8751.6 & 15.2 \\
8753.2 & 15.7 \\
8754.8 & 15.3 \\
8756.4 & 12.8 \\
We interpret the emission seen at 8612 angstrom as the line [S II]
